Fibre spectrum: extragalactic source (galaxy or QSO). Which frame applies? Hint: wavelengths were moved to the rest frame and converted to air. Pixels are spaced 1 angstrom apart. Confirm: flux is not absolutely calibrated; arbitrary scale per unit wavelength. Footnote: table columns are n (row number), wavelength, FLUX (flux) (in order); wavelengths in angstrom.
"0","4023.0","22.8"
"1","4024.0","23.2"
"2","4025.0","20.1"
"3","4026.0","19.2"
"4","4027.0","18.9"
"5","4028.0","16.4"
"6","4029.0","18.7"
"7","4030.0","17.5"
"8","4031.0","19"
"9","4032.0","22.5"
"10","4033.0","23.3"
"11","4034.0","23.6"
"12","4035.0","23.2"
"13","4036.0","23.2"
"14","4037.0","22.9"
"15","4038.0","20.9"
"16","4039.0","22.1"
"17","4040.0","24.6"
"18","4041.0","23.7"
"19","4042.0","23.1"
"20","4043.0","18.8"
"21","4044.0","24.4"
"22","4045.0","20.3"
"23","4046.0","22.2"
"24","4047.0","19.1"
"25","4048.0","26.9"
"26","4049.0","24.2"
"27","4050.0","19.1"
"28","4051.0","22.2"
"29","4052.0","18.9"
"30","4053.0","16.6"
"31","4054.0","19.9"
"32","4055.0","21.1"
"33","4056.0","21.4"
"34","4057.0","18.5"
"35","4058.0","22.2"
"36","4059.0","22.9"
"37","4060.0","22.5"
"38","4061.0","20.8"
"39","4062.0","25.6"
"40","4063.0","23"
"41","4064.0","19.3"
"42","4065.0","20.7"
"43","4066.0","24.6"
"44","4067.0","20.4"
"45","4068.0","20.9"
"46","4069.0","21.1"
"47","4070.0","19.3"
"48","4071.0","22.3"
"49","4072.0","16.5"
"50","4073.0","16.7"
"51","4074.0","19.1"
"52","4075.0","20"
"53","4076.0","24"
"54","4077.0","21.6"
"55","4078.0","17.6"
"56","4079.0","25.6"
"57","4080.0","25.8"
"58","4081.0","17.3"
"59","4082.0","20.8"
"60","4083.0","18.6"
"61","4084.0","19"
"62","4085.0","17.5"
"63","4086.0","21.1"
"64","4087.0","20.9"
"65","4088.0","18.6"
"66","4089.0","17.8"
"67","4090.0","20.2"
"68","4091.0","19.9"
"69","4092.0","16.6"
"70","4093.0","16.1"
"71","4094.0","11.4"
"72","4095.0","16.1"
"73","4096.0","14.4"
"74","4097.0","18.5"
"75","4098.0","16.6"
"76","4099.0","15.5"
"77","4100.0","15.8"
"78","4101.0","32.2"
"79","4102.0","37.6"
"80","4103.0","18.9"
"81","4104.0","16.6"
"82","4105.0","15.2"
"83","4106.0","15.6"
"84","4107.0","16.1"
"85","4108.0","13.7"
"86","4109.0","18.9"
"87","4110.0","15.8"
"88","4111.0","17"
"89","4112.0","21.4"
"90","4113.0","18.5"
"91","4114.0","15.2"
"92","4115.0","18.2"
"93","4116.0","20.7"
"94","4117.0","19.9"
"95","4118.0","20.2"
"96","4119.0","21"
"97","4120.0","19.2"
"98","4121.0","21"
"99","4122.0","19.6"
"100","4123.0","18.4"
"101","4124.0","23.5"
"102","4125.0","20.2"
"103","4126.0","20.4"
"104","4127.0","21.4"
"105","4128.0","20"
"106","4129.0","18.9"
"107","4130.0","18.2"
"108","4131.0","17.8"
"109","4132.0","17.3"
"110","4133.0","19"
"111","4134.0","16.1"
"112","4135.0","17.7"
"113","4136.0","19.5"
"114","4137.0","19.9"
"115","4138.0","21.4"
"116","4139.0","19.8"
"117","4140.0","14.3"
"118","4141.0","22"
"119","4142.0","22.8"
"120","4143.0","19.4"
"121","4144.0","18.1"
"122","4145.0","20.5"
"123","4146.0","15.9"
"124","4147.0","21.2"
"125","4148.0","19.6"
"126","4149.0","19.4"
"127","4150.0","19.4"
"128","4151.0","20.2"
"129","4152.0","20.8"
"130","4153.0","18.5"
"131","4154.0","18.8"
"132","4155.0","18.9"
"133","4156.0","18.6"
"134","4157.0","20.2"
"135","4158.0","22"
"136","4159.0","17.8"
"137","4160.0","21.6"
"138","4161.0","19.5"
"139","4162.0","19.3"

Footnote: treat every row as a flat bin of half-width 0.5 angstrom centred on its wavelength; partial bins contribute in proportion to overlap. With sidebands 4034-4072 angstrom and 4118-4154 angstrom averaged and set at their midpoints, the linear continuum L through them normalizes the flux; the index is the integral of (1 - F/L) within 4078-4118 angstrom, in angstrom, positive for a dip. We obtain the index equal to 3.18 angstrom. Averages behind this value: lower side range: 21.7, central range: 18.9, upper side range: 19.5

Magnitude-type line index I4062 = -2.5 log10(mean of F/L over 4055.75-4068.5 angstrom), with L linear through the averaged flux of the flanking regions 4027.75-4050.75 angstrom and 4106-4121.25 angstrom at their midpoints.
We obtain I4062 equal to -0.053 mag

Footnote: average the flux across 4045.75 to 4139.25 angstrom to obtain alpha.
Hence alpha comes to 19.8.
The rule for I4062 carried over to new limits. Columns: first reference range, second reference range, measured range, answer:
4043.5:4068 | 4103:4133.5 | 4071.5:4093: 0.03 mag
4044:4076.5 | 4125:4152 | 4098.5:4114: 0.05 mag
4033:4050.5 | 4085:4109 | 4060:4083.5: -0.03 mag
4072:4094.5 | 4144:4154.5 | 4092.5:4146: 0.02 mag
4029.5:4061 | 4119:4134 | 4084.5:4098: 0.16 mag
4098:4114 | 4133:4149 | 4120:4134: -0.02 mag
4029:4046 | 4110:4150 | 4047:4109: 0.04 mag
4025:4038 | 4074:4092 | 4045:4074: -0.03 mag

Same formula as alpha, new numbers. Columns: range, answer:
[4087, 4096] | 17.1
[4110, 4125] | 19.5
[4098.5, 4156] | 19.3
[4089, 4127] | 18.8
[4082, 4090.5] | 19.3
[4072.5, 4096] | 19.1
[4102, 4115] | 17.8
